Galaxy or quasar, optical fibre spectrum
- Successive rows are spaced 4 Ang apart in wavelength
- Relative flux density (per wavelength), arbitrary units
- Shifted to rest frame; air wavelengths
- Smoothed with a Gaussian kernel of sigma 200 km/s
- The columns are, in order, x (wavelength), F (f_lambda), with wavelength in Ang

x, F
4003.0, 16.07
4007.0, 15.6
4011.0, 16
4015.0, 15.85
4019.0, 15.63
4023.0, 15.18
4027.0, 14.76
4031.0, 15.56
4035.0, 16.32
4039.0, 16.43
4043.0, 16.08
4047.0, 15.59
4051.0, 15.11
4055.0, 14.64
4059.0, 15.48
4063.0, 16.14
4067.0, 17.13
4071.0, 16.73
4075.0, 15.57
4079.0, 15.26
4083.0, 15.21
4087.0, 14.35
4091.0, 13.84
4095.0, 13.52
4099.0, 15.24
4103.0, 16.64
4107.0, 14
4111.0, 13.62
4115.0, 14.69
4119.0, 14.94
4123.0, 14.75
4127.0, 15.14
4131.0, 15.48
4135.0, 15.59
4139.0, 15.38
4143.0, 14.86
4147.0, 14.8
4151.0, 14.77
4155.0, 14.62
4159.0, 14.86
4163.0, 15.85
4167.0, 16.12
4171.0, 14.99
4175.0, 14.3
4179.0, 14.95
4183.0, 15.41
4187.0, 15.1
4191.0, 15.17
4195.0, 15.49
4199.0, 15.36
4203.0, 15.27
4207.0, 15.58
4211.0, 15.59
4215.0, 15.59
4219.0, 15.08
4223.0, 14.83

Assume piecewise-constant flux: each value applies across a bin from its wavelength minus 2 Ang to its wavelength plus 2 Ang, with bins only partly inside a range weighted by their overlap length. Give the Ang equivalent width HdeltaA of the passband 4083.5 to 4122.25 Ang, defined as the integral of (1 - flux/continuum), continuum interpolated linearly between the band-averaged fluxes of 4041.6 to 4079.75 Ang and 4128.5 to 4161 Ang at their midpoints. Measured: 2.1 Ang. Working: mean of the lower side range 15.8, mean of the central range 14.6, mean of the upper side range 15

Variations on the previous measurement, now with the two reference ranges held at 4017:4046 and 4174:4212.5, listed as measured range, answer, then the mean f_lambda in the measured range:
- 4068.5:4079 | -0.3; 16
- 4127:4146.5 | 0.2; 15.3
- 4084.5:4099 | 1.3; 14.1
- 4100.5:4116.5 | 0.8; 14.8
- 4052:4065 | 0.2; 15.4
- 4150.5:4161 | 0.4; 14.7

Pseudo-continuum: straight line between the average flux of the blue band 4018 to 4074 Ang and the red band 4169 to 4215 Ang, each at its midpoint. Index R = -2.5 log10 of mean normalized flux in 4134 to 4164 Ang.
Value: 0.02 mag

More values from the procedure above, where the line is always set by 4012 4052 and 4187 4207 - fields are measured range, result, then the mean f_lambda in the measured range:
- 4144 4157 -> 0.05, 14.7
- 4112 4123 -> 0.06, 14.7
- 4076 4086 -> 0.03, 15.2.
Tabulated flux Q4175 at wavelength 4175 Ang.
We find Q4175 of 14.3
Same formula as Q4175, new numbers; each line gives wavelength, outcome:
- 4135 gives 15.59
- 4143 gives 14.86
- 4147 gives 14.8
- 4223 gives 14.83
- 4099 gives 15.24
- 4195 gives 15.49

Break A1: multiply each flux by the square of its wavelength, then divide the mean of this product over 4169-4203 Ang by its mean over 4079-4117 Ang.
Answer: 1.08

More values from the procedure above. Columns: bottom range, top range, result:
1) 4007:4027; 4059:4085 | 1.05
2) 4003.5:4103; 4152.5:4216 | 1.05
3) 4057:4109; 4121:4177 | 1.02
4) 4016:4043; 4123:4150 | 1.02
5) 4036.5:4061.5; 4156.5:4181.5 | 1.03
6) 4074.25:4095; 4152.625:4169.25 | 1.09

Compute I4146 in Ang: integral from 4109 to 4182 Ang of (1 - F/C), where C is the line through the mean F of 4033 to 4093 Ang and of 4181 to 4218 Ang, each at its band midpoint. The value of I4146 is 2.3 Ang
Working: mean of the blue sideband 15.6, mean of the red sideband 15.4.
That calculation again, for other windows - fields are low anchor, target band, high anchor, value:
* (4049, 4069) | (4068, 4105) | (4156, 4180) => 0.86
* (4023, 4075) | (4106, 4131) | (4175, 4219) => 1.51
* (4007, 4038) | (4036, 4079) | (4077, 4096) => -2.49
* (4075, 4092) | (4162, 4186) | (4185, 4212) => 0.01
